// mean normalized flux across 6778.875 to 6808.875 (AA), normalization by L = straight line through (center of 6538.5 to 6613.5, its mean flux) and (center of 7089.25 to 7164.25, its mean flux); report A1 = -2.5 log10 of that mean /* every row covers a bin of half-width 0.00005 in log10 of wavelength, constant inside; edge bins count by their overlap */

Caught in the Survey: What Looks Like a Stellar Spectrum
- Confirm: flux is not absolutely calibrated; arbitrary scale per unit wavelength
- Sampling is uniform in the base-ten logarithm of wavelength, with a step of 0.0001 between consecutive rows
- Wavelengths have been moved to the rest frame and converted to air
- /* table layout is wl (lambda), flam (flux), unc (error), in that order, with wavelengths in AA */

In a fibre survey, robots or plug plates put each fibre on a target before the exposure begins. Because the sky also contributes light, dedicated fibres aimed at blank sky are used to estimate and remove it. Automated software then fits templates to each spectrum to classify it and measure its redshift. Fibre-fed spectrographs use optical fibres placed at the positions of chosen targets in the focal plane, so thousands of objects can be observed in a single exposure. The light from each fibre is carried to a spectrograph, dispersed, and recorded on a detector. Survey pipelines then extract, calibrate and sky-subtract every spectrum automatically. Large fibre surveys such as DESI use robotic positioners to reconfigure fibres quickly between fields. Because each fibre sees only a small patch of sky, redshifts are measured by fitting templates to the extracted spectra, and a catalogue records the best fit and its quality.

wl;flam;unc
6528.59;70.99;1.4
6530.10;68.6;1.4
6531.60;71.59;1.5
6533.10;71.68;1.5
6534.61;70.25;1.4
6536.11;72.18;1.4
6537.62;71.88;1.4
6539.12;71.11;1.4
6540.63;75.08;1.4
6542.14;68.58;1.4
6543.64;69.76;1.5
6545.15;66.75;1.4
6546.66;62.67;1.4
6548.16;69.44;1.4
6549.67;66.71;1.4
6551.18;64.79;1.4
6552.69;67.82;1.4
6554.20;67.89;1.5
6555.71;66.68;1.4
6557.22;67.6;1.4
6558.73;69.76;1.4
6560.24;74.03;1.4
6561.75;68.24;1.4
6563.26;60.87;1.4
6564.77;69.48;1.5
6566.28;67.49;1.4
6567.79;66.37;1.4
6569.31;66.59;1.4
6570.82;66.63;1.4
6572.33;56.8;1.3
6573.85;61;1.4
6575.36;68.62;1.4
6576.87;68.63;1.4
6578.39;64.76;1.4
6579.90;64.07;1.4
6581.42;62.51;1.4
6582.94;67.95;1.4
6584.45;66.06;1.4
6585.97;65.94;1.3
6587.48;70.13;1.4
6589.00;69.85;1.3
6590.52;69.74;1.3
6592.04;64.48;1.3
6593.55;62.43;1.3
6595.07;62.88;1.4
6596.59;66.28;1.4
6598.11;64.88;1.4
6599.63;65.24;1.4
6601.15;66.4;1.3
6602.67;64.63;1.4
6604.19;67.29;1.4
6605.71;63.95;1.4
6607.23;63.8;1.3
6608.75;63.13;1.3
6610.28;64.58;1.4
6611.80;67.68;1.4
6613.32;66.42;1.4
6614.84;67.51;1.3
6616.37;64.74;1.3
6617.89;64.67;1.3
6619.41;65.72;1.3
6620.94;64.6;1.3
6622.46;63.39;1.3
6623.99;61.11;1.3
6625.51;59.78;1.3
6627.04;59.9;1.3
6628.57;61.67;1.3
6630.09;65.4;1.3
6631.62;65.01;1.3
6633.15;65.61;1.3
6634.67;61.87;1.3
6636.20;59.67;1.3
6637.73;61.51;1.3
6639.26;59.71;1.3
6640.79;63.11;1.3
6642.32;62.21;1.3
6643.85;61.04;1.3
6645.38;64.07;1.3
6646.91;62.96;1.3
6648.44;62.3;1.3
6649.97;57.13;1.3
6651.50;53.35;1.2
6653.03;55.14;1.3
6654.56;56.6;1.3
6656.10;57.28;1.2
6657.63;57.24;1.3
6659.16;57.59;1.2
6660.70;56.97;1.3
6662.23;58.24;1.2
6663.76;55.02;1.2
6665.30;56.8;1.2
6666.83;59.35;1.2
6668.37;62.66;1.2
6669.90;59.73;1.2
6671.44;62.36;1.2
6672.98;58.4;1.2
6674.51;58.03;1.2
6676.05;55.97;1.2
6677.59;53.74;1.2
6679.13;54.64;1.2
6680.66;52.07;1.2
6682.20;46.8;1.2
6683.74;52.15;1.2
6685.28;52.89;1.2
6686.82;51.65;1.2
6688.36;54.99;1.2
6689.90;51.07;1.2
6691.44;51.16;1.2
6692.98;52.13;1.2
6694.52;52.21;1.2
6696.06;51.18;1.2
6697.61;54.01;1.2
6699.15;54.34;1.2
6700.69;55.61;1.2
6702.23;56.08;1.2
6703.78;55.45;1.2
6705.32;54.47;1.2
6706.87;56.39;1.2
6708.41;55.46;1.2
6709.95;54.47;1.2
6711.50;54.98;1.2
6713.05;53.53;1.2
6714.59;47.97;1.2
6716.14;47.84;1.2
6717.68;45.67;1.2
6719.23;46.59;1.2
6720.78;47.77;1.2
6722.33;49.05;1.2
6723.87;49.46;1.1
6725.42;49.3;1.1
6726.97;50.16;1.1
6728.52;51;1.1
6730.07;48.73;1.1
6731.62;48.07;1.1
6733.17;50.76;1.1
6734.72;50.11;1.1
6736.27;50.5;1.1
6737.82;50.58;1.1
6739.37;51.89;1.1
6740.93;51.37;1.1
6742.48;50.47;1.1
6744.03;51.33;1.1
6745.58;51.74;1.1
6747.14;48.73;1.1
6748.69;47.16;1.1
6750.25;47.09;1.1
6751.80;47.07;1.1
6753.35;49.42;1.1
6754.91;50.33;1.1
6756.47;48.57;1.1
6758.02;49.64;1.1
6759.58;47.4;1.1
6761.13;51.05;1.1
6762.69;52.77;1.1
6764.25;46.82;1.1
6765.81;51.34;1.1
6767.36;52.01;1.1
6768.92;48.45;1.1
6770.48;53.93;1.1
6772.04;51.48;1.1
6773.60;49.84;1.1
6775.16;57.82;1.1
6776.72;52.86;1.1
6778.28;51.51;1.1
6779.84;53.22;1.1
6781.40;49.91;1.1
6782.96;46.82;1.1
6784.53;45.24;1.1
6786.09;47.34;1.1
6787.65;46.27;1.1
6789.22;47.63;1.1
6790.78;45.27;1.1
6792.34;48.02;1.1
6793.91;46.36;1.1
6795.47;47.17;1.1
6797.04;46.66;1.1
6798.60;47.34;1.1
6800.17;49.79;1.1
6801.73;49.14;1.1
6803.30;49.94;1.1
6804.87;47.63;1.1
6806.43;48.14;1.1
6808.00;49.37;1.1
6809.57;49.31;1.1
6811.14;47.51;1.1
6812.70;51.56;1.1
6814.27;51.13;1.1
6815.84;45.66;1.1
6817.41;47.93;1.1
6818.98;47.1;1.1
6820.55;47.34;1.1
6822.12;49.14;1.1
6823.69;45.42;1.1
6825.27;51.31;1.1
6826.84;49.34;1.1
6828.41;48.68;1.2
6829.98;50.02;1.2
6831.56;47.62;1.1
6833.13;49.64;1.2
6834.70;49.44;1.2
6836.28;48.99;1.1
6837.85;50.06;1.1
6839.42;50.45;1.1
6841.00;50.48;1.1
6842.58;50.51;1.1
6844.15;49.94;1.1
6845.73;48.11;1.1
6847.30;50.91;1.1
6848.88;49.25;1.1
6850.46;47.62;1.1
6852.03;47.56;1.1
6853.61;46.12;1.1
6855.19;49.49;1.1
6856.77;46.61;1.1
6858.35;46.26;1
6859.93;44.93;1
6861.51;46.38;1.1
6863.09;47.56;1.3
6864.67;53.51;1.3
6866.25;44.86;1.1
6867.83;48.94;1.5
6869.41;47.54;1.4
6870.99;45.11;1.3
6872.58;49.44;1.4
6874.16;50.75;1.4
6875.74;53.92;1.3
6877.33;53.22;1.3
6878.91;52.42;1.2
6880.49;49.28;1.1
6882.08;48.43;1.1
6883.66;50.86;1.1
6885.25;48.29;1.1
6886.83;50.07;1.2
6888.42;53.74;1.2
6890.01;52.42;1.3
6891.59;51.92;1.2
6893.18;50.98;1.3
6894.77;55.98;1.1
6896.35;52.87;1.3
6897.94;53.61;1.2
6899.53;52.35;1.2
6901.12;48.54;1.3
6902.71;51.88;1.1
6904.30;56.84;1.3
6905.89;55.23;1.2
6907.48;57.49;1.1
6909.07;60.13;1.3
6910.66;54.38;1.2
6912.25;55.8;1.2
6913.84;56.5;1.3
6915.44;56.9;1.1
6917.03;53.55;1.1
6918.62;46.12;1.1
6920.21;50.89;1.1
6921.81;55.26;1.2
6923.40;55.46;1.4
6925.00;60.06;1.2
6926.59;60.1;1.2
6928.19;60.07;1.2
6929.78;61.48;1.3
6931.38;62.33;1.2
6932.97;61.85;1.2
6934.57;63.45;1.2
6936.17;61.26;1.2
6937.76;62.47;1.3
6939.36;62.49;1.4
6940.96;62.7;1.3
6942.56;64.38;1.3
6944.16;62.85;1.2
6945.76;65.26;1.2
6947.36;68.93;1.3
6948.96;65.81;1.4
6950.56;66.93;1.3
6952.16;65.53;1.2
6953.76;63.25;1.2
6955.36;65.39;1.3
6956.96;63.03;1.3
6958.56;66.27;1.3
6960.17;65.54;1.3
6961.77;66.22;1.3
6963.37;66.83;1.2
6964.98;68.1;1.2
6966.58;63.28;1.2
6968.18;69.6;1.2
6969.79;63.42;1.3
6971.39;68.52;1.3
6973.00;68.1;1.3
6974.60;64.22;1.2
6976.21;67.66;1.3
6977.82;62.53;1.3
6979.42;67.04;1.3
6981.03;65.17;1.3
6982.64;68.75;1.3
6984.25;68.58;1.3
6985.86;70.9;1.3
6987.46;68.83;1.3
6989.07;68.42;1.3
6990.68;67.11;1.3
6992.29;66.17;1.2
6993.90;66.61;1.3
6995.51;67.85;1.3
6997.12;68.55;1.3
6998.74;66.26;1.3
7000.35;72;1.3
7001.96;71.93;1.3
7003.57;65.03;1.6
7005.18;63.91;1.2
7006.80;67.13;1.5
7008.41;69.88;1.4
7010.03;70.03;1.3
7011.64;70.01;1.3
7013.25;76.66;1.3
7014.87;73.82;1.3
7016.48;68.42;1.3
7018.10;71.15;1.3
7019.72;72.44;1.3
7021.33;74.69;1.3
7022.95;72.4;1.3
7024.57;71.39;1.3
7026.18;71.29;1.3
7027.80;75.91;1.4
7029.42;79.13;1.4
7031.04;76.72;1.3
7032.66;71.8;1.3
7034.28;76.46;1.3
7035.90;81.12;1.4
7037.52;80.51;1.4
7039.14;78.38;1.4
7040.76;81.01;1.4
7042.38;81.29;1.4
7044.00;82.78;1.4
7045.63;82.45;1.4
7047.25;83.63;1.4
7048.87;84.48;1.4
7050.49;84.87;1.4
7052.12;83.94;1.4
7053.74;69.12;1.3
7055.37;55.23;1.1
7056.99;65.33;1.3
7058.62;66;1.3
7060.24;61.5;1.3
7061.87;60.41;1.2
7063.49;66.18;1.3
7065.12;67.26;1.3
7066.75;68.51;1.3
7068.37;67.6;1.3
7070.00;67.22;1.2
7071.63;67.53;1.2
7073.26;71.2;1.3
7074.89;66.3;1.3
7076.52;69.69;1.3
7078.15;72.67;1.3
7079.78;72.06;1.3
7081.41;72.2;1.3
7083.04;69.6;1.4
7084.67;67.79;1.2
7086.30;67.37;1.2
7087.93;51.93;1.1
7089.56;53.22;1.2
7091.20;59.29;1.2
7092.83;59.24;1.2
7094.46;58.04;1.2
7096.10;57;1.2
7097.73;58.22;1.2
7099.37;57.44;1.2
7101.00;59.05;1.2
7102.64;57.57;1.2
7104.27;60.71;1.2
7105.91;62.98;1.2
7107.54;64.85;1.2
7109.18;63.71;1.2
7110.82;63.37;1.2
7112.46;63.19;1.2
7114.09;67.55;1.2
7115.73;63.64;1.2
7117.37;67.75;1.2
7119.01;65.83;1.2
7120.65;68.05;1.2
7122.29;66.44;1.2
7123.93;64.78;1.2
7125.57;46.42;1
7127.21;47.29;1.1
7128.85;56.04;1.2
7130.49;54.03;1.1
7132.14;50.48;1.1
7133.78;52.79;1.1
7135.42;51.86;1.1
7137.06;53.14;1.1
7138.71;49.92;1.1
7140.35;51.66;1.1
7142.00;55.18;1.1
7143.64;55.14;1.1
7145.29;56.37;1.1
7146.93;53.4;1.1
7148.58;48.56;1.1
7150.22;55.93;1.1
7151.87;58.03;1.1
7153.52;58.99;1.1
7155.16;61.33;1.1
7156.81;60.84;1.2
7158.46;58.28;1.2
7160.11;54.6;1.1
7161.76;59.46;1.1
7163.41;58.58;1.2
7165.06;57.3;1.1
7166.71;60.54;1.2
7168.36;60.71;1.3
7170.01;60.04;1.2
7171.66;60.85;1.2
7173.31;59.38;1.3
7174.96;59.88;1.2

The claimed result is 0.30 mag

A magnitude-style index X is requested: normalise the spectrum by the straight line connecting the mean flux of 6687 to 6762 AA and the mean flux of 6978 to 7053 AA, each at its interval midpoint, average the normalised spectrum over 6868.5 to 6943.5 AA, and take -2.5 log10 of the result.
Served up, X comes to 0.180 mag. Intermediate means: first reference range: 50.9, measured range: 54.9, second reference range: 73.1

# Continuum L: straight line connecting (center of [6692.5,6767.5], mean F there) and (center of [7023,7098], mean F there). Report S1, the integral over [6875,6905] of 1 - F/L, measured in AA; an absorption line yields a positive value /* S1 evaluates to 4.1 AA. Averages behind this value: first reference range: 50.8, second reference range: 70.4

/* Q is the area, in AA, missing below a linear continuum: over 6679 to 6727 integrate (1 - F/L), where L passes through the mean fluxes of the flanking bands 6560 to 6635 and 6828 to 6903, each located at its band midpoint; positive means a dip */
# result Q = 5.8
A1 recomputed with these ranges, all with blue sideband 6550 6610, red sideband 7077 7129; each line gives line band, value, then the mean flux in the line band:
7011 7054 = -0.22 mag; 77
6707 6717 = 0.23 mag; 52.6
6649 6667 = 0.16 mag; 56.7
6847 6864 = 0.32 mag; 47.4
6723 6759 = 0.29 mag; 49.7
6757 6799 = 0.29 mag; 49.4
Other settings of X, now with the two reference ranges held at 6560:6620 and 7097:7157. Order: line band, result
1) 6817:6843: 0.26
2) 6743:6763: 0.27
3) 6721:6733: 0.28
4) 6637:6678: 0.10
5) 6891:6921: 0.14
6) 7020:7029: -0.23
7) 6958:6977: -0.10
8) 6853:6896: 0.24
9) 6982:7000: -0.14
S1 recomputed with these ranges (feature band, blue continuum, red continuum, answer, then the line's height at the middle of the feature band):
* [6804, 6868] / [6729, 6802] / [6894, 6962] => 6.2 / 53.8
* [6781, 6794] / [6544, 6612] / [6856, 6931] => 2.3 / 57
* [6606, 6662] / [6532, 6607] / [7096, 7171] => 3.6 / 66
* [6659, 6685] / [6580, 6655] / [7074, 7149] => 2.8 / 63.2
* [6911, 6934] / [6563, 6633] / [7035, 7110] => 3.5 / 67.2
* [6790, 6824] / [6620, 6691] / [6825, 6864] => 1.7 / 50.6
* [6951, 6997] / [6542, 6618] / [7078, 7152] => -4.1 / 61.1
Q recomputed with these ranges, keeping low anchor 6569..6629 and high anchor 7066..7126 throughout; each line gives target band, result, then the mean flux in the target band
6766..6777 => 2.1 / 52.3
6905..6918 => 1.6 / 56.1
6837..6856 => 4.5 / 49.2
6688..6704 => 2.8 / 53.4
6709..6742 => 7.5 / 50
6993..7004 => -0.7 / 68.4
